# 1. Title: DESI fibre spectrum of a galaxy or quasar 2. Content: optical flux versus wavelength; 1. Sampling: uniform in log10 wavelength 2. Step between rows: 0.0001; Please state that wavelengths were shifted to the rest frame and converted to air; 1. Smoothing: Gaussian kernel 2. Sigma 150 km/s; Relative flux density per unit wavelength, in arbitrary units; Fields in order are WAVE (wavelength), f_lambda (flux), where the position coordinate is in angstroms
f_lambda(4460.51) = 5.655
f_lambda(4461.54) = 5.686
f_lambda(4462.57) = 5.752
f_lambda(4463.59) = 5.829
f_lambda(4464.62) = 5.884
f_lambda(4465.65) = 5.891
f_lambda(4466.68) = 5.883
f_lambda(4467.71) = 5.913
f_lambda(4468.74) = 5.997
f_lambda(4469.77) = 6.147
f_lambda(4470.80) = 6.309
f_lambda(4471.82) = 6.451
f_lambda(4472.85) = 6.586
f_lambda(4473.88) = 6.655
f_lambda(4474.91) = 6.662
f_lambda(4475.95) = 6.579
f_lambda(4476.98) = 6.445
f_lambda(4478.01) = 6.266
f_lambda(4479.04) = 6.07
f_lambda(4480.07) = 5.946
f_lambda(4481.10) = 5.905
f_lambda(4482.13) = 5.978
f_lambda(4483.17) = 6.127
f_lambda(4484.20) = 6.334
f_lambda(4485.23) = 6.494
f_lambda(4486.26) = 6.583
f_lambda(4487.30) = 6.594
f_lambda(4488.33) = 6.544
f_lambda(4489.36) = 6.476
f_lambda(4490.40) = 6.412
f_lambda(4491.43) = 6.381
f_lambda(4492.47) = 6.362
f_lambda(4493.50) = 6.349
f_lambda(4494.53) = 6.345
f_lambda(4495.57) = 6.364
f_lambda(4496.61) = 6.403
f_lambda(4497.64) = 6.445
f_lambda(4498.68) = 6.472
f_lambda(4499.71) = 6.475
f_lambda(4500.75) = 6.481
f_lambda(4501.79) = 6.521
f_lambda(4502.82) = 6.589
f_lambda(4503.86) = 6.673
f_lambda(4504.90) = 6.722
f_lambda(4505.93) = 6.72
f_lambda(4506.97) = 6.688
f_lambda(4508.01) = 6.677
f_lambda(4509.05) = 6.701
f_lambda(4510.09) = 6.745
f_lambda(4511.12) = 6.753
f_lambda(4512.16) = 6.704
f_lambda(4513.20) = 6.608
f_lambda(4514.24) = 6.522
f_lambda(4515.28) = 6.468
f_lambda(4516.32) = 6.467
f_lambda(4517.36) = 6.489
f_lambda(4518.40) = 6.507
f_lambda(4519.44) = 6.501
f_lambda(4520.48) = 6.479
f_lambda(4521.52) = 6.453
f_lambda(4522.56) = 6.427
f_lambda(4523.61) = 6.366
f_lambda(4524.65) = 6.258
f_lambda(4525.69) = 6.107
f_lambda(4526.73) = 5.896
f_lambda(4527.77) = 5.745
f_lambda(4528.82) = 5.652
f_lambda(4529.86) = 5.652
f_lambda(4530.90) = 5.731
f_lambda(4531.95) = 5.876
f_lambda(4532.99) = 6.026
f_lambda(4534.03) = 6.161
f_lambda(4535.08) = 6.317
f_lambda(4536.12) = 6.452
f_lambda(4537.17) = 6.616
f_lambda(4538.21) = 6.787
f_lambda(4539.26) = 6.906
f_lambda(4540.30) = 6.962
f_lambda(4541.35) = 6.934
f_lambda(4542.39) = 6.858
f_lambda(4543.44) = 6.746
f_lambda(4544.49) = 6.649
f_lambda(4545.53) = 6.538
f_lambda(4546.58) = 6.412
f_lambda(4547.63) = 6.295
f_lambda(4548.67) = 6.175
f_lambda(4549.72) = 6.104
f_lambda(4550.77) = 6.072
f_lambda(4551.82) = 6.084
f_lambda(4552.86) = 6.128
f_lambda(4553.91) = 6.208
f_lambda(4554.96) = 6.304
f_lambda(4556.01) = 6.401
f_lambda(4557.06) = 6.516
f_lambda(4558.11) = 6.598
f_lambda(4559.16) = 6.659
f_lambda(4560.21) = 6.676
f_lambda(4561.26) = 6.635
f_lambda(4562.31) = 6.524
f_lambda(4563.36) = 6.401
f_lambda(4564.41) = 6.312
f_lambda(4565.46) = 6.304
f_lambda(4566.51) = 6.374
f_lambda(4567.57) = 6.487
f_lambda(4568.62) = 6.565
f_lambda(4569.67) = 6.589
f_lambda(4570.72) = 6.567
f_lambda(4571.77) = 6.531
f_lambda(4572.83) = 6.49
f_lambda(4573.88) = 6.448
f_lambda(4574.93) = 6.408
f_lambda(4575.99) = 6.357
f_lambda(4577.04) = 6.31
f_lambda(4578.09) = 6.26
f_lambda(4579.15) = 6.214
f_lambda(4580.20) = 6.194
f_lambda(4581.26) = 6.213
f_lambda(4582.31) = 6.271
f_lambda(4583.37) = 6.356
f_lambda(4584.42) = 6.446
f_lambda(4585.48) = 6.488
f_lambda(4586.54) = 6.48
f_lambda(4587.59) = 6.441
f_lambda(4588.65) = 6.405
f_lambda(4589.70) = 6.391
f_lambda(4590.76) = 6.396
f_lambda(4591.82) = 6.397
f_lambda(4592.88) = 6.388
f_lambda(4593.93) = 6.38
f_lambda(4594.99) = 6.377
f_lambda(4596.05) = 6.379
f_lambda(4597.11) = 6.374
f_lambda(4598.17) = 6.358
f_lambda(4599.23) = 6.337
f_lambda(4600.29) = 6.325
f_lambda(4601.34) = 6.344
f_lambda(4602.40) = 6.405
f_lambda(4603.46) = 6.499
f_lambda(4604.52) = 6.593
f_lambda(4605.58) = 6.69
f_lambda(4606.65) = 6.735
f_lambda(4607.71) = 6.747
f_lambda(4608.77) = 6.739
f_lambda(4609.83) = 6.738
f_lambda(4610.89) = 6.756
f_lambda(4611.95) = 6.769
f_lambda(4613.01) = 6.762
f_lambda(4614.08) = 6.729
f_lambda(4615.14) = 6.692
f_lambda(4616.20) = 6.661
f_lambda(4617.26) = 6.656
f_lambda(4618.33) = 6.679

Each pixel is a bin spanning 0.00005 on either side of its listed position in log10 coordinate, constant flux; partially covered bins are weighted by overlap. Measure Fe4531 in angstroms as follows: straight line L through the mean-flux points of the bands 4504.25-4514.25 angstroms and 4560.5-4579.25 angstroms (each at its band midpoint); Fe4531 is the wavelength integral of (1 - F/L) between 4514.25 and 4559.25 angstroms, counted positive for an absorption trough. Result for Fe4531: 1.58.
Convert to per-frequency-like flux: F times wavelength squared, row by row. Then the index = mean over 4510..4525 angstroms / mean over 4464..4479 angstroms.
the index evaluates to 1.1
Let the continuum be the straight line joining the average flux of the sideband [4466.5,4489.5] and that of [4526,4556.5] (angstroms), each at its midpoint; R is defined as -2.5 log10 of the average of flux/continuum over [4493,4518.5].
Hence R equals -0.04 mag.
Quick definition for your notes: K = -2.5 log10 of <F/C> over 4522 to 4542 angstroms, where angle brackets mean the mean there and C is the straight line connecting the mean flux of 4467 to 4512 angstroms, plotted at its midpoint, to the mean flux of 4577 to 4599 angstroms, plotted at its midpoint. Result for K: 0.02 mag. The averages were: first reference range 6.43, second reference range 6.36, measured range 6.26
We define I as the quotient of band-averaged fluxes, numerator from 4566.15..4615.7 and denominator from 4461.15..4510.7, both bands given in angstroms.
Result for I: 1.02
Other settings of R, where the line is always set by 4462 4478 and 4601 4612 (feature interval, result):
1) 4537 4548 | -0.05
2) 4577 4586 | 0.04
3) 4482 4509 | -0.03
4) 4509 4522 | -0.04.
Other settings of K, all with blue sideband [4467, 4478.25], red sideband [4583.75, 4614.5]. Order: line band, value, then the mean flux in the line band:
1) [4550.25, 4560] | 0.020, 6.34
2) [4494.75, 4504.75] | -0.017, 6.49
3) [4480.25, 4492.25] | 0.007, 6.34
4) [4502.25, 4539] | 0.004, 6.39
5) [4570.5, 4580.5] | 0.018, 6.38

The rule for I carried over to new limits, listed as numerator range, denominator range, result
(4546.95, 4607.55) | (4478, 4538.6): 1.00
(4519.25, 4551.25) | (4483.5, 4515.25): 0.97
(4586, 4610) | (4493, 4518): 0.99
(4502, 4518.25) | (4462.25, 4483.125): 1.08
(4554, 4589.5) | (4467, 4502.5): 1.01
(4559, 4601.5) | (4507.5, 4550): 1.00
